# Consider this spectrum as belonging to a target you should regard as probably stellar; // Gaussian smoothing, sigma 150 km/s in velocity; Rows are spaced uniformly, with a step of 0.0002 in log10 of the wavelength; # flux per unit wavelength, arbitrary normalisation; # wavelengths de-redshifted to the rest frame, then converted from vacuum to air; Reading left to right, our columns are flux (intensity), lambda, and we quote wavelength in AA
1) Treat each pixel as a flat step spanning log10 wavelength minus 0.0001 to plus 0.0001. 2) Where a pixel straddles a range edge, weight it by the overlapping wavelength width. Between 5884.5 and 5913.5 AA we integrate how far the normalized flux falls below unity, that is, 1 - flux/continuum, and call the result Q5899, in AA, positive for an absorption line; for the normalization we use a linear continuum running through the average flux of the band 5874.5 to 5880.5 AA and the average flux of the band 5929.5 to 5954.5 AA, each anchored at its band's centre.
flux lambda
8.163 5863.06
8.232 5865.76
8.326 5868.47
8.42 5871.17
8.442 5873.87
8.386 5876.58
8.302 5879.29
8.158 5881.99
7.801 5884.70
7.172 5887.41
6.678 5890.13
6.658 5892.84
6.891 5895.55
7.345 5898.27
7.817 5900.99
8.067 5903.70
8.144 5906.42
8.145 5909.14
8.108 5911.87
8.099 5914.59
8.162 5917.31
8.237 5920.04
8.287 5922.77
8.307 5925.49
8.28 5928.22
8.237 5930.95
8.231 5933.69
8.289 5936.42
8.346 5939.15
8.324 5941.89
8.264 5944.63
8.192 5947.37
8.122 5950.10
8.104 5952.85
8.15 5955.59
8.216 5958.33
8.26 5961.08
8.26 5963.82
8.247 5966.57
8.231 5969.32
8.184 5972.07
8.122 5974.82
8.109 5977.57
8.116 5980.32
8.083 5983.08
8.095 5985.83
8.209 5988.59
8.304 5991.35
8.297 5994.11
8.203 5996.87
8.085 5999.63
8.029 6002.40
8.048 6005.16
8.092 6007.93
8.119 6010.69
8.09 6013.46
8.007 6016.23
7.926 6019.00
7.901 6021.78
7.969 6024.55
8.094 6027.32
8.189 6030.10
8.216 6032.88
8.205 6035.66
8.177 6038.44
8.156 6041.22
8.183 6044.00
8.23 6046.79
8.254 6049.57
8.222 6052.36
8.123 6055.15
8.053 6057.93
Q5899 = 2.73 AA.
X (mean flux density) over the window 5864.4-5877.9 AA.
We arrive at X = 8.36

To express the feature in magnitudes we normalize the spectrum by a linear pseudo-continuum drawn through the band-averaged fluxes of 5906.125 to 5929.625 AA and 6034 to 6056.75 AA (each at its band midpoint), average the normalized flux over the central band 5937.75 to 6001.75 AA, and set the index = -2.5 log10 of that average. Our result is 0.00 mag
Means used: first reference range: 8.2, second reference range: 8.19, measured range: 8.19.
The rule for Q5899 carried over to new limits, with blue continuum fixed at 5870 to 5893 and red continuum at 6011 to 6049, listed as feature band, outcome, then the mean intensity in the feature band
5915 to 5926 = -0.45 AA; 8.23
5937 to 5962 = -0.83 AA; 8.22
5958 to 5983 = -0.60 AA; 8.19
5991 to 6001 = -0.21 AA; 8.22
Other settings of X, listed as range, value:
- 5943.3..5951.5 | 8.19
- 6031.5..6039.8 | 8.2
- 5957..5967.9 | 8.24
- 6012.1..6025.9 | 7.98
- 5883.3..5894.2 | 7.08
